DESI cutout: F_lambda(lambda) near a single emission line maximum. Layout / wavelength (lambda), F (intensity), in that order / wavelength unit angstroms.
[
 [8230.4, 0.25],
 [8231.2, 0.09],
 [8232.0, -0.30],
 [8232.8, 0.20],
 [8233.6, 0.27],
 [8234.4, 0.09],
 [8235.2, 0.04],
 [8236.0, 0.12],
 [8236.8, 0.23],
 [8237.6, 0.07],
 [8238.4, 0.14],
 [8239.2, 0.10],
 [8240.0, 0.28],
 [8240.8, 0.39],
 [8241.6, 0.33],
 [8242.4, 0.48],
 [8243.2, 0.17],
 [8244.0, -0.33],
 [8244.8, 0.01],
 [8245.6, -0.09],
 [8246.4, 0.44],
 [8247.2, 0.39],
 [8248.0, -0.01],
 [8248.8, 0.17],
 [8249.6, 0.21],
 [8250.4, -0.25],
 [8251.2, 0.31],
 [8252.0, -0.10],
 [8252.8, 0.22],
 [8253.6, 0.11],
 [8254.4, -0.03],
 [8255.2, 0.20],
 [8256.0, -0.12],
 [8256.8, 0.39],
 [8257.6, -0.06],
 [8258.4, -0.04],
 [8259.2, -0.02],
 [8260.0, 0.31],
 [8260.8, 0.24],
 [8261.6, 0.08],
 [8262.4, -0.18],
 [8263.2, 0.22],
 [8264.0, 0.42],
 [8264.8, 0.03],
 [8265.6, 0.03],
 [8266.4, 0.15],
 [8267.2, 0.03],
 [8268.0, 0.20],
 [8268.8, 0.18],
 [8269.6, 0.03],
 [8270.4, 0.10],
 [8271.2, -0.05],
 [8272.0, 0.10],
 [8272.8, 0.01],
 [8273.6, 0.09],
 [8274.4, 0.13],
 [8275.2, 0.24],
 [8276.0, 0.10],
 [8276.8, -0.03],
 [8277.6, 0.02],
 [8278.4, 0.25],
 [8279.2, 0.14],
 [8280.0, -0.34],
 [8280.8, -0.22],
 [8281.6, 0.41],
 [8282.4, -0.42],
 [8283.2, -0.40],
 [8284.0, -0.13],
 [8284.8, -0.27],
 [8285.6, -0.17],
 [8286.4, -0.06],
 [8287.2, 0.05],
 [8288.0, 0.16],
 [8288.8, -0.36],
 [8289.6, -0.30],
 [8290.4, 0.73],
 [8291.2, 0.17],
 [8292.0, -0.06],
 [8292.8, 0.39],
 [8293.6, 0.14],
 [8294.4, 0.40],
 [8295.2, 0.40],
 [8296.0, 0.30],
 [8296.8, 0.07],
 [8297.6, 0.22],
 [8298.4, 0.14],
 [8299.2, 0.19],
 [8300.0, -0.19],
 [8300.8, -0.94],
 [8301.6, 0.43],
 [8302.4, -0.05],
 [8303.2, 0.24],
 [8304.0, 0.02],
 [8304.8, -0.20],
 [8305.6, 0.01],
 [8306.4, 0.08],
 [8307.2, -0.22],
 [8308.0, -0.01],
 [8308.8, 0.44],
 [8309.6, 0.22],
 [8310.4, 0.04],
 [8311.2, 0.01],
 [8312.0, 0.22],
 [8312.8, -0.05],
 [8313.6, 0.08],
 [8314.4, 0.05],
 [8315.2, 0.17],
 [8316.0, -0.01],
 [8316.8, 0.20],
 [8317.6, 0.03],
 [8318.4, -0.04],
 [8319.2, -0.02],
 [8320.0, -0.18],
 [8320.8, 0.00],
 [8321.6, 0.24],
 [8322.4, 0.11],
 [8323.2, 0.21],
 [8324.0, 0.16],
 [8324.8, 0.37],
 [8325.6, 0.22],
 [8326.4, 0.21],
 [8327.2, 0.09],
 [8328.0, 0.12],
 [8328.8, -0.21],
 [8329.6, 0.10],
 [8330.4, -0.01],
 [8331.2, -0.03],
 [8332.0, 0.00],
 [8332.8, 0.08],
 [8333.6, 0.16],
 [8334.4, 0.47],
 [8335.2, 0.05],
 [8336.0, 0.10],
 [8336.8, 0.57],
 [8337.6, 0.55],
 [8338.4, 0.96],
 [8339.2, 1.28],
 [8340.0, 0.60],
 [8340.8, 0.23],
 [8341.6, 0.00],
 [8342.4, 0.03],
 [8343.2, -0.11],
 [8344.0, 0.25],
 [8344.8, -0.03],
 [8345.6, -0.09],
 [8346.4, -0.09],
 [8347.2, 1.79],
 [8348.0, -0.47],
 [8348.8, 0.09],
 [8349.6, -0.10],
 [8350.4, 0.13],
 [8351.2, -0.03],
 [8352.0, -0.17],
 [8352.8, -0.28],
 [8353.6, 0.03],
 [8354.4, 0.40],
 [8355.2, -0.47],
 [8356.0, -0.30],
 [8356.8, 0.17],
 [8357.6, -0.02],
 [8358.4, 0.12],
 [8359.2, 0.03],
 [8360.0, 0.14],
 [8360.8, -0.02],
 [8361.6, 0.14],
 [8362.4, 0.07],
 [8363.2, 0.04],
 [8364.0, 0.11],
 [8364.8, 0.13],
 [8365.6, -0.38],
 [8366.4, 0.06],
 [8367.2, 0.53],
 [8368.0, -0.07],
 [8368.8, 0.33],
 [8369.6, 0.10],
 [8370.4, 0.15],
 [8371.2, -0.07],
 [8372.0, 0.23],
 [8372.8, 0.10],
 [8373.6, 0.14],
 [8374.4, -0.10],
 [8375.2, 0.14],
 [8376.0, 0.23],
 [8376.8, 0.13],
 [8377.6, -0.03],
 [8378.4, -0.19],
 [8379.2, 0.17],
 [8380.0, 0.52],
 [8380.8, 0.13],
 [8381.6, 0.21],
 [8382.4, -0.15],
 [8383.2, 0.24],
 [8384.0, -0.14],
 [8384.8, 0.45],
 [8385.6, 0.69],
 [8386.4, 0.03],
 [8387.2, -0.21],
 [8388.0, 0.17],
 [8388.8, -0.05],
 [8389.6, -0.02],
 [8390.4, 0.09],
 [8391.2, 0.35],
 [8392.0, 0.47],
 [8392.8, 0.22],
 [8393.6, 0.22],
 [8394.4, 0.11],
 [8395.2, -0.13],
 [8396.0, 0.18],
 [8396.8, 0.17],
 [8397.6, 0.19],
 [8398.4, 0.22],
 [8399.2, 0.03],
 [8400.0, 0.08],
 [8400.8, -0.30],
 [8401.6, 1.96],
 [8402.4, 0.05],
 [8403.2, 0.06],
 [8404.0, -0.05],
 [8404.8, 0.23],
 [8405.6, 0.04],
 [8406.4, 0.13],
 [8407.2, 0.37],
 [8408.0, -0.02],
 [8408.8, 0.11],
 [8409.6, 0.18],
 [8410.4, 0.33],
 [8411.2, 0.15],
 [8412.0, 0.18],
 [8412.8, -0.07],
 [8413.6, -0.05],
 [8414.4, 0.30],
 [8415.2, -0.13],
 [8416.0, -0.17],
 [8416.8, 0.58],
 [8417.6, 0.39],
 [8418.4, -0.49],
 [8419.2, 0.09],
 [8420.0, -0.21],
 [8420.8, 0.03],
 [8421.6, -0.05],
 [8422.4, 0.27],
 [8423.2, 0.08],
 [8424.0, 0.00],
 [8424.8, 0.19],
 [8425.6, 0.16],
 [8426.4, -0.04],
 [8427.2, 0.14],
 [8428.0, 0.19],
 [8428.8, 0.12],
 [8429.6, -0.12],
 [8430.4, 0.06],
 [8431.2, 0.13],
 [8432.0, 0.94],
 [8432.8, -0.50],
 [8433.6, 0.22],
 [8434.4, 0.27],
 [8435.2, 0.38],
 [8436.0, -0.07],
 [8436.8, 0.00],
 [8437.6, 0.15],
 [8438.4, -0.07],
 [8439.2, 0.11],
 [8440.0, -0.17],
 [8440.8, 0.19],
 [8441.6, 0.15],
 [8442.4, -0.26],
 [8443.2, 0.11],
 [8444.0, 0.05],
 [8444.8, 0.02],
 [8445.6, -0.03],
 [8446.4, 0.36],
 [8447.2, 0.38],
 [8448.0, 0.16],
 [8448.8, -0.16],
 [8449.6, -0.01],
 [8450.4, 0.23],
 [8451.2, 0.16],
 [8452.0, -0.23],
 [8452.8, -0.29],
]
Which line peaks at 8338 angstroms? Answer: Hgamma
